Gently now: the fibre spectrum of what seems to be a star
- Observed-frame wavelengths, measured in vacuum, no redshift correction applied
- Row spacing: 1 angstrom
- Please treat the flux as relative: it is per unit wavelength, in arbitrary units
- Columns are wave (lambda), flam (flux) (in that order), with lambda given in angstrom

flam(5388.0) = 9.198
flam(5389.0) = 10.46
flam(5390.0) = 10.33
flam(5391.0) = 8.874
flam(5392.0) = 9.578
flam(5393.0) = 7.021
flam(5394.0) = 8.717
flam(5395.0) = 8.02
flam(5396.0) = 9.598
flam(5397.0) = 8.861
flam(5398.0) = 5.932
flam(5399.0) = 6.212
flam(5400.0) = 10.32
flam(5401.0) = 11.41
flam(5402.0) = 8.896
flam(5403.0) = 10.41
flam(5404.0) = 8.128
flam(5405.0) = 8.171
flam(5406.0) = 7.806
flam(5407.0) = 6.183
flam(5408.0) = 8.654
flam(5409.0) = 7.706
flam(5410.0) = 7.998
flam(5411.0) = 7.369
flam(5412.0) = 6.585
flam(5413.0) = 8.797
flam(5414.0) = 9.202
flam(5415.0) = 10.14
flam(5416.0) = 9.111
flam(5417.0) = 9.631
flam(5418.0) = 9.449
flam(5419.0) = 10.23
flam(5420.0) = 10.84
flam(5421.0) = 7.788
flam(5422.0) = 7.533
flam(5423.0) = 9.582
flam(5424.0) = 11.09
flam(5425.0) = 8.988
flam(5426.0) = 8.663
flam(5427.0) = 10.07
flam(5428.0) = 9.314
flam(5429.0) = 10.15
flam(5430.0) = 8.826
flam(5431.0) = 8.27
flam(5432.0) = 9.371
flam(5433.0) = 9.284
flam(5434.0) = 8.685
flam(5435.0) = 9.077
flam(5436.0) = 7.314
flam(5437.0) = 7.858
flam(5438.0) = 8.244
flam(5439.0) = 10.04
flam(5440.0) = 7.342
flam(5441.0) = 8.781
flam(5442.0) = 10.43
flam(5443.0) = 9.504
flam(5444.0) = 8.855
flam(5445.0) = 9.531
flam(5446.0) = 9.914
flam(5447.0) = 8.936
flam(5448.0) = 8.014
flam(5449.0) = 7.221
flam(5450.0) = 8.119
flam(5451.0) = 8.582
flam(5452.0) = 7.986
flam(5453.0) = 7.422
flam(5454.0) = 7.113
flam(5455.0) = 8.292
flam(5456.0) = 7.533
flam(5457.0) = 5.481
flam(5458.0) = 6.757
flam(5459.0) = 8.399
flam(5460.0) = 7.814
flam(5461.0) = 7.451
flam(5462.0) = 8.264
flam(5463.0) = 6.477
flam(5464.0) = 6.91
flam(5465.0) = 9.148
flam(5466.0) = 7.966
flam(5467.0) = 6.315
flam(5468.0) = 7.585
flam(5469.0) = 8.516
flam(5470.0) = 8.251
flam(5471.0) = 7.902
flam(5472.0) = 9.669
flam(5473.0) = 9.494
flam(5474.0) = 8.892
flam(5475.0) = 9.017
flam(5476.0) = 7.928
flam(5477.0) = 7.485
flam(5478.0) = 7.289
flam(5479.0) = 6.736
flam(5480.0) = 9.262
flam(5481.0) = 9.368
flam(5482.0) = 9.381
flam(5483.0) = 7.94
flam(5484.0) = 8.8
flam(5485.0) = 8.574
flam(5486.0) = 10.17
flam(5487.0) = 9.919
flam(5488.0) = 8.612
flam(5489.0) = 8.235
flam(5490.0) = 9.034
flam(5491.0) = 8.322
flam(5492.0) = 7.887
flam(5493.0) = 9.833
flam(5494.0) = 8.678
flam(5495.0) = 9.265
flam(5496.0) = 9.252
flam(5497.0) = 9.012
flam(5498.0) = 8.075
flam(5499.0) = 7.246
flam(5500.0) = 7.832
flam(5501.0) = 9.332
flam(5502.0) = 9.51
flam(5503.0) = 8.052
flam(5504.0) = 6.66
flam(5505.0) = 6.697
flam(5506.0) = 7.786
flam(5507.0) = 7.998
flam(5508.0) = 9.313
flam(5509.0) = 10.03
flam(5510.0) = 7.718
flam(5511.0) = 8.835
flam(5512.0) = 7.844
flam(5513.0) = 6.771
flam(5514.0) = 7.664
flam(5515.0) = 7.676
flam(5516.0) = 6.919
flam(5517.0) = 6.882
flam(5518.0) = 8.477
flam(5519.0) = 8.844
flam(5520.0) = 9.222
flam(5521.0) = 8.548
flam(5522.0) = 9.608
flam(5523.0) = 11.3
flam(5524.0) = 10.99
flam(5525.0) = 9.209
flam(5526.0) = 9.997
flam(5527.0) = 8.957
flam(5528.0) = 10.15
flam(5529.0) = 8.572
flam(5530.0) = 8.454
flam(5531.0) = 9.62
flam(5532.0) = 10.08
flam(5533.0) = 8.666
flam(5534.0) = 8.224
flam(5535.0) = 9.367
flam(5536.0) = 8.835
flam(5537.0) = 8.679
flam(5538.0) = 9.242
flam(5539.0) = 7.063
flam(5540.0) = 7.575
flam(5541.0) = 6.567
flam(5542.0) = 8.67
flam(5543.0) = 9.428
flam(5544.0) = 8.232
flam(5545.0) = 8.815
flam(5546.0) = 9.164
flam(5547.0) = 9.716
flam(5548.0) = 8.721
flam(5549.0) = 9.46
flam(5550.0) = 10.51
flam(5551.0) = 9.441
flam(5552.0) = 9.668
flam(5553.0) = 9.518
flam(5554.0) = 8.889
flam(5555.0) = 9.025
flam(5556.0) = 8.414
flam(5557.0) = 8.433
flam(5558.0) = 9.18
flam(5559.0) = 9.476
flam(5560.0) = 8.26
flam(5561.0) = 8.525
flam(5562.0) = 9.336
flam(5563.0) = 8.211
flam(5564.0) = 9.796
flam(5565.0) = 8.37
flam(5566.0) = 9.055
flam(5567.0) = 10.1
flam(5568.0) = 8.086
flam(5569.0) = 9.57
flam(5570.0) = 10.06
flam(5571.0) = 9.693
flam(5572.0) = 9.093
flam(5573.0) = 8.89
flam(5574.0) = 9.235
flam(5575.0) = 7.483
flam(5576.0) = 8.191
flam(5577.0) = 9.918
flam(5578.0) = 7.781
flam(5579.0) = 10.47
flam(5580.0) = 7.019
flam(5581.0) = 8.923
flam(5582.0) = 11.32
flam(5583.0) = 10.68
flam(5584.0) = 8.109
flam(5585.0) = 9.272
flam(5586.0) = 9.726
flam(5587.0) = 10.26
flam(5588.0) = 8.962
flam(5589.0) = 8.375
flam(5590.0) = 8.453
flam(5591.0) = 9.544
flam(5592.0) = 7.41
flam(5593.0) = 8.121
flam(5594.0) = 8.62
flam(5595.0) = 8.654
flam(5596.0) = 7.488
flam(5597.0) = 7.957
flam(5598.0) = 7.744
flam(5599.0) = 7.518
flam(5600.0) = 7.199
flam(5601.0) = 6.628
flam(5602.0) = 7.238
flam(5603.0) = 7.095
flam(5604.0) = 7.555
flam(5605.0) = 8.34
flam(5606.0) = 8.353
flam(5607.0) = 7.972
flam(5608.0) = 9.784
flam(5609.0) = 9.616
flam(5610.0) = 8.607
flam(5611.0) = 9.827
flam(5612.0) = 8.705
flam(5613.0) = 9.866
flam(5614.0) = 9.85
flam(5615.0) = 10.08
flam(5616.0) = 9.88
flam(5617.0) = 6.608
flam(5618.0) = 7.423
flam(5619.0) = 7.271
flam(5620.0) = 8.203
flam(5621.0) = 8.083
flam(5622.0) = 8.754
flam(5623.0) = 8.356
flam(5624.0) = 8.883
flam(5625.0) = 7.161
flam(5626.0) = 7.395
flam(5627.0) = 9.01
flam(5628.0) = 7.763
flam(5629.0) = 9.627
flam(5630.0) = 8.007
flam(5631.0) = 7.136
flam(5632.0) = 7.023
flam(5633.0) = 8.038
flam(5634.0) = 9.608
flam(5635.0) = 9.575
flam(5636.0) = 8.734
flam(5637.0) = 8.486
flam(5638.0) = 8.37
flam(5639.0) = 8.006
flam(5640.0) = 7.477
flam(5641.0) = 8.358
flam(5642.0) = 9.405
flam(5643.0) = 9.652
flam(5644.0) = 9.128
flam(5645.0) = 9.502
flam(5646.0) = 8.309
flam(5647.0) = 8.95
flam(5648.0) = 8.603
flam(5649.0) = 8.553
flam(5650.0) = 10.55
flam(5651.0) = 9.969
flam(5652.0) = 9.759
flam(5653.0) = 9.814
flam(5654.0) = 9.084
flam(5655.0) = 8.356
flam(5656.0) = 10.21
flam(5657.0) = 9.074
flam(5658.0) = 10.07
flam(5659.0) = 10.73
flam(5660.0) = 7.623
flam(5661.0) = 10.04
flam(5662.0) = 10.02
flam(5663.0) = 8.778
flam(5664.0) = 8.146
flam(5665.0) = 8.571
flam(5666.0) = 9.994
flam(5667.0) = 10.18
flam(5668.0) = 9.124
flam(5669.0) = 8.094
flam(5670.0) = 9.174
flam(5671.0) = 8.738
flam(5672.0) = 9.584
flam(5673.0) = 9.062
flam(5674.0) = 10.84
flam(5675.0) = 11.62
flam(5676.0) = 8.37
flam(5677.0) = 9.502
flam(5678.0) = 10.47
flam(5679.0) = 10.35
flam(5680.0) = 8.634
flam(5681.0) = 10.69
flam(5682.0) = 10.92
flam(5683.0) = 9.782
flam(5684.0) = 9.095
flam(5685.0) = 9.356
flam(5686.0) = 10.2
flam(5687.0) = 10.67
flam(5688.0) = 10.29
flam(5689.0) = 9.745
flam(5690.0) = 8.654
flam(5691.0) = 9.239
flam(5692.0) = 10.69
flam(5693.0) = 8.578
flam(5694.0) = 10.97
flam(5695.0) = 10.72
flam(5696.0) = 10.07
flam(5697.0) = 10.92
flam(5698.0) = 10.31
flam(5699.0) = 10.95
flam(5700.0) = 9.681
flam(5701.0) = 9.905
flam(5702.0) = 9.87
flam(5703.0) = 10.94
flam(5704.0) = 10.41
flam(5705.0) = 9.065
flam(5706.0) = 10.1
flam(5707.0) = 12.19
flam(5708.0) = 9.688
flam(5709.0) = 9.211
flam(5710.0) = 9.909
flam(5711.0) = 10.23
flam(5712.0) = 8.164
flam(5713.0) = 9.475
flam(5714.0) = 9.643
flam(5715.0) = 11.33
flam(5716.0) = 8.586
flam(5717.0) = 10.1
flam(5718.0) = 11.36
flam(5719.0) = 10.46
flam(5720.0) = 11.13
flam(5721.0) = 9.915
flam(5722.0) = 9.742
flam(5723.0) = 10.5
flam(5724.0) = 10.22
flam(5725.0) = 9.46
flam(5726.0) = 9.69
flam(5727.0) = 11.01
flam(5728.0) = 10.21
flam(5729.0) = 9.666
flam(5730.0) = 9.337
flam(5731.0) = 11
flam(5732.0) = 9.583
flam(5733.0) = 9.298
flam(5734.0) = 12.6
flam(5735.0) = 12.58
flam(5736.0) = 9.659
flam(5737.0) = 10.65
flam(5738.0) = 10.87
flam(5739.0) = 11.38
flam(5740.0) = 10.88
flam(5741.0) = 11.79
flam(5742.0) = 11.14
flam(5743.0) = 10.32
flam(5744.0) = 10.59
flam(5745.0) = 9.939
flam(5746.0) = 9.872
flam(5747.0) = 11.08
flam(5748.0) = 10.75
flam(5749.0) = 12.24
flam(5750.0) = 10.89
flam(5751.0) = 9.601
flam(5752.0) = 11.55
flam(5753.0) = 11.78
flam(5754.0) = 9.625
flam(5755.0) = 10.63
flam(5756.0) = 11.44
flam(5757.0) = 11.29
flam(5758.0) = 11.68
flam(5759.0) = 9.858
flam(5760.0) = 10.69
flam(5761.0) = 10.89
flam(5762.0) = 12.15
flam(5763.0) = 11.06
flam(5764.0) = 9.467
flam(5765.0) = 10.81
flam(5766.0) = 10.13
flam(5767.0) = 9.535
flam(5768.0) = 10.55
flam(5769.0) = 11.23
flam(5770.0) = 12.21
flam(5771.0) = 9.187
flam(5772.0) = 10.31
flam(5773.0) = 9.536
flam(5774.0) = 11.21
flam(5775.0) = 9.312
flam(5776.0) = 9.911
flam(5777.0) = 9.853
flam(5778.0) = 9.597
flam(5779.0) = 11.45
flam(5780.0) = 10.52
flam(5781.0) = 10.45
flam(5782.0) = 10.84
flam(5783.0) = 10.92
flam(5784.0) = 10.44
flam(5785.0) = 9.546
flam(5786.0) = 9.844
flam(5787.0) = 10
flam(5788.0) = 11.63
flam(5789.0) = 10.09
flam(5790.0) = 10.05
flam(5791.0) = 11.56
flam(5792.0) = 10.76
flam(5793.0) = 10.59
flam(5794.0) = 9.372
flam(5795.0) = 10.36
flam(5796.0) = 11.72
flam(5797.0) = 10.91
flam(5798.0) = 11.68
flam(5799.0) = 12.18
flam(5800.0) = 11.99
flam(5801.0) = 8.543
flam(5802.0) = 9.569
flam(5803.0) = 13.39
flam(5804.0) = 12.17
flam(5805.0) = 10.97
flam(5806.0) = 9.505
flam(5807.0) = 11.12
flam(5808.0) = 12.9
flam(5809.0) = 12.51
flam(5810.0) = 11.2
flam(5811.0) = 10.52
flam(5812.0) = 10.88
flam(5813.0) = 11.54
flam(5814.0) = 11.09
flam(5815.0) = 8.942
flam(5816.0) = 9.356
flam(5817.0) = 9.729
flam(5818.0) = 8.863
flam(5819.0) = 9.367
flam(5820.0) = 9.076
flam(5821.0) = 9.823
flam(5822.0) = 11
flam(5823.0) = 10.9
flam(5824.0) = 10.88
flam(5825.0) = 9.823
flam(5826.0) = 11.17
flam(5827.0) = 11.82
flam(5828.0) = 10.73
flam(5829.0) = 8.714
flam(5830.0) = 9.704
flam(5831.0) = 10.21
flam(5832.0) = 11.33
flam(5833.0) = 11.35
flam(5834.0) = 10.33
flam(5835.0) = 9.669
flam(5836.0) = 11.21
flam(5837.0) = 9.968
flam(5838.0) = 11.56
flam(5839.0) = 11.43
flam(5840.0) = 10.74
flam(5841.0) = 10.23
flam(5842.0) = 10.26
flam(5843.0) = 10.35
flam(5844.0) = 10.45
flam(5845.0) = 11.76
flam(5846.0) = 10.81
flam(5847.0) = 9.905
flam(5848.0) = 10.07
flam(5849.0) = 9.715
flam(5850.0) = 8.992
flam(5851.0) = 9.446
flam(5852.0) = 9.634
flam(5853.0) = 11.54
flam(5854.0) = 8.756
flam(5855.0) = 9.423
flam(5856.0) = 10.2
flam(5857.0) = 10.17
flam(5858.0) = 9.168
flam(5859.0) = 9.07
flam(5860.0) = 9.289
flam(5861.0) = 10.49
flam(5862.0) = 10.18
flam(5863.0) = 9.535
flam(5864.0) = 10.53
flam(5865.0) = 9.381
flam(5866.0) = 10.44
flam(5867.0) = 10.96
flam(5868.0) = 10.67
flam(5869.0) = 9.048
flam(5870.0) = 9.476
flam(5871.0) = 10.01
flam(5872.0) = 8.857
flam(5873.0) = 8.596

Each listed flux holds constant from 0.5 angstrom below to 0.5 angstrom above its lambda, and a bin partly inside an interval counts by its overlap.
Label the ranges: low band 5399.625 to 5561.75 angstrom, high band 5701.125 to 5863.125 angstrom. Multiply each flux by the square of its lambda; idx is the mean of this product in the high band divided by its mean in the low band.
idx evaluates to 1.3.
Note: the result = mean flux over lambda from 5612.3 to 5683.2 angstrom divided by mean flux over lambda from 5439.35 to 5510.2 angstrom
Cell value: 1.08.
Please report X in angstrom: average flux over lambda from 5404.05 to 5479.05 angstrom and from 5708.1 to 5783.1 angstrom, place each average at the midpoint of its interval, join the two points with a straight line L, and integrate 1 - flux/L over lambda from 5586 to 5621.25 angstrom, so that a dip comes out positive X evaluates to 4.1 angstrom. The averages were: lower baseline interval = 8.43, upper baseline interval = 10.5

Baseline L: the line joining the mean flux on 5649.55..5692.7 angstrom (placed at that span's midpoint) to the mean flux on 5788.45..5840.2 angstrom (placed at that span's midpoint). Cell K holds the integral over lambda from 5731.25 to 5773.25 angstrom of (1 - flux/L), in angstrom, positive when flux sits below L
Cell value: -2.2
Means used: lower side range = 9.62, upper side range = 10.7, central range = 10.8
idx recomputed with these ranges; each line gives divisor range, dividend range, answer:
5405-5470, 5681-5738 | 1.33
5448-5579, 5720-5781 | 1.34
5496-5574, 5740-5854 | 1.32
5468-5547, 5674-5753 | 1.28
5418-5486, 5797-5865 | 1.41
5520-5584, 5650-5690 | 1.10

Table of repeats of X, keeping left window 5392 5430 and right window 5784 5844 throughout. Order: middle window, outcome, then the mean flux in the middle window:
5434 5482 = 4.3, 8.2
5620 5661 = 4.4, 8.79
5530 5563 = 1.8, 8.88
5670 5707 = 0.2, 9.99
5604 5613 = 0.7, 8.88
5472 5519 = 3.9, 8.4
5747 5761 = -0.8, 10.9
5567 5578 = 0.6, 9.01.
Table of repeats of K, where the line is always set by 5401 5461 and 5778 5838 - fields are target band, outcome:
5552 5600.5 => 2.8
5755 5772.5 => -0.6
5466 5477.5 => 0.7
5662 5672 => 0.8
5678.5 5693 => 0.2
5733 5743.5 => -0.9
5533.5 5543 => 0.9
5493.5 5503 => 0.3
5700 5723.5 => 0.1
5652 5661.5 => 0.3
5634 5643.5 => 1.0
